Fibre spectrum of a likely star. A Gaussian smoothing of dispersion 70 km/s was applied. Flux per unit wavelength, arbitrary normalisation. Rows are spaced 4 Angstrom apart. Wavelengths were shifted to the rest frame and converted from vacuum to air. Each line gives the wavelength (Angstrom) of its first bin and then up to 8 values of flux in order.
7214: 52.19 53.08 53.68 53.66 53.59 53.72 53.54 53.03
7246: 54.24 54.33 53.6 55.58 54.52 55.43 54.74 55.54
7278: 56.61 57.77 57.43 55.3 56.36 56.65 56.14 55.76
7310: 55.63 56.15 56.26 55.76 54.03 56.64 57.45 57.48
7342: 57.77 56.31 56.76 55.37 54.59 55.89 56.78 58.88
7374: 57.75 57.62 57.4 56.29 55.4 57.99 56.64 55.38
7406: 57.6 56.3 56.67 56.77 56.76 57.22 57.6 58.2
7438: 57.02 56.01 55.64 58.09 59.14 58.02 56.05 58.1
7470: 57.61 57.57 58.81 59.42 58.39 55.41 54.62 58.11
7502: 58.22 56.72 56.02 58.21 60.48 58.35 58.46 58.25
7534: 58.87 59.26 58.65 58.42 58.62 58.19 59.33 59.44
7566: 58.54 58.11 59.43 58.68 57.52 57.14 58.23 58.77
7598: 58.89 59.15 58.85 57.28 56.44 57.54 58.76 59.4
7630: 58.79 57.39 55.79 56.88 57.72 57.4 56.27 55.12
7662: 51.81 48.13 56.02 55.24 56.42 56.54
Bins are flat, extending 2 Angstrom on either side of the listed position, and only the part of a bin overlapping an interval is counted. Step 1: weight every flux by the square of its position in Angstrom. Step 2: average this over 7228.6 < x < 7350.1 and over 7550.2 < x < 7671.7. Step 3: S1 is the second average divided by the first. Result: 1.1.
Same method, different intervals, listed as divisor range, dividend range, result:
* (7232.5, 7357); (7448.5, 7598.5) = 1.11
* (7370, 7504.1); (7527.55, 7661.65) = 1.06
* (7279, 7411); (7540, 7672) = 1.09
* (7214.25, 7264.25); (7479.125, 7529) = 1.15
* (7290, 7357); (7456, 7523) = 1.07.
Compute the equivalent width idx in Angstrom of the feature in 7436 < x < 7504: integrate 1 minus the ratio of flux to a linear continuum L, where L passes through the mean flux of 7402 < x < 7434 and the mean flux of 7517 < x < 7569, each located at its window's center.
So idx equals 0.4 Angstrom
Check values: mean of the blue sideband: 57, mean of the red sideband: 58.8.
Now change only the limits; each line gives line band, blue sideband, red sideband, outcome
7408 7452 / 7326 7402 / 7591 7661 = 0.0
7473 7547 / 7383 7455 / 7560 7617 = -0.5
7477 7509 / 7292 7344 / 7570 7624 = 0.1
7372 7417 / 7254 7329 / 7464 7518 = -0.1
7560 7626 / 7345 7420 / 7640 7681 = -3.4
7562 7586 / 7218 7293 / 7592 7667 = -0.8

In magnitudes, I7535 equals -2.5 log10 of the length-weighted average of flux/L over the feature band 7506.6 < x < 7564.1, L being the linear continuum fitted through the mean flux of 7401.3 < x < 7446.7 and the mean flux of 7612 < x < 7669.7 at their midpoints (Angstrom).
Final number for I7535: -0.04 mag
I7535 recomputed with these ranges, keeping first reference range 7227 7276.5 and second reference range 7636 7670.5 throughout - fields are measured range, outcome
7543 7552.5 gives -0.07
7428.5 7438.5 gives -0.06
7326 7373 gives -0.04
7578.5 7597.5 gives -0.06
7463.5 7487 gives -0.07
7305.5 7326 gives -0.03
